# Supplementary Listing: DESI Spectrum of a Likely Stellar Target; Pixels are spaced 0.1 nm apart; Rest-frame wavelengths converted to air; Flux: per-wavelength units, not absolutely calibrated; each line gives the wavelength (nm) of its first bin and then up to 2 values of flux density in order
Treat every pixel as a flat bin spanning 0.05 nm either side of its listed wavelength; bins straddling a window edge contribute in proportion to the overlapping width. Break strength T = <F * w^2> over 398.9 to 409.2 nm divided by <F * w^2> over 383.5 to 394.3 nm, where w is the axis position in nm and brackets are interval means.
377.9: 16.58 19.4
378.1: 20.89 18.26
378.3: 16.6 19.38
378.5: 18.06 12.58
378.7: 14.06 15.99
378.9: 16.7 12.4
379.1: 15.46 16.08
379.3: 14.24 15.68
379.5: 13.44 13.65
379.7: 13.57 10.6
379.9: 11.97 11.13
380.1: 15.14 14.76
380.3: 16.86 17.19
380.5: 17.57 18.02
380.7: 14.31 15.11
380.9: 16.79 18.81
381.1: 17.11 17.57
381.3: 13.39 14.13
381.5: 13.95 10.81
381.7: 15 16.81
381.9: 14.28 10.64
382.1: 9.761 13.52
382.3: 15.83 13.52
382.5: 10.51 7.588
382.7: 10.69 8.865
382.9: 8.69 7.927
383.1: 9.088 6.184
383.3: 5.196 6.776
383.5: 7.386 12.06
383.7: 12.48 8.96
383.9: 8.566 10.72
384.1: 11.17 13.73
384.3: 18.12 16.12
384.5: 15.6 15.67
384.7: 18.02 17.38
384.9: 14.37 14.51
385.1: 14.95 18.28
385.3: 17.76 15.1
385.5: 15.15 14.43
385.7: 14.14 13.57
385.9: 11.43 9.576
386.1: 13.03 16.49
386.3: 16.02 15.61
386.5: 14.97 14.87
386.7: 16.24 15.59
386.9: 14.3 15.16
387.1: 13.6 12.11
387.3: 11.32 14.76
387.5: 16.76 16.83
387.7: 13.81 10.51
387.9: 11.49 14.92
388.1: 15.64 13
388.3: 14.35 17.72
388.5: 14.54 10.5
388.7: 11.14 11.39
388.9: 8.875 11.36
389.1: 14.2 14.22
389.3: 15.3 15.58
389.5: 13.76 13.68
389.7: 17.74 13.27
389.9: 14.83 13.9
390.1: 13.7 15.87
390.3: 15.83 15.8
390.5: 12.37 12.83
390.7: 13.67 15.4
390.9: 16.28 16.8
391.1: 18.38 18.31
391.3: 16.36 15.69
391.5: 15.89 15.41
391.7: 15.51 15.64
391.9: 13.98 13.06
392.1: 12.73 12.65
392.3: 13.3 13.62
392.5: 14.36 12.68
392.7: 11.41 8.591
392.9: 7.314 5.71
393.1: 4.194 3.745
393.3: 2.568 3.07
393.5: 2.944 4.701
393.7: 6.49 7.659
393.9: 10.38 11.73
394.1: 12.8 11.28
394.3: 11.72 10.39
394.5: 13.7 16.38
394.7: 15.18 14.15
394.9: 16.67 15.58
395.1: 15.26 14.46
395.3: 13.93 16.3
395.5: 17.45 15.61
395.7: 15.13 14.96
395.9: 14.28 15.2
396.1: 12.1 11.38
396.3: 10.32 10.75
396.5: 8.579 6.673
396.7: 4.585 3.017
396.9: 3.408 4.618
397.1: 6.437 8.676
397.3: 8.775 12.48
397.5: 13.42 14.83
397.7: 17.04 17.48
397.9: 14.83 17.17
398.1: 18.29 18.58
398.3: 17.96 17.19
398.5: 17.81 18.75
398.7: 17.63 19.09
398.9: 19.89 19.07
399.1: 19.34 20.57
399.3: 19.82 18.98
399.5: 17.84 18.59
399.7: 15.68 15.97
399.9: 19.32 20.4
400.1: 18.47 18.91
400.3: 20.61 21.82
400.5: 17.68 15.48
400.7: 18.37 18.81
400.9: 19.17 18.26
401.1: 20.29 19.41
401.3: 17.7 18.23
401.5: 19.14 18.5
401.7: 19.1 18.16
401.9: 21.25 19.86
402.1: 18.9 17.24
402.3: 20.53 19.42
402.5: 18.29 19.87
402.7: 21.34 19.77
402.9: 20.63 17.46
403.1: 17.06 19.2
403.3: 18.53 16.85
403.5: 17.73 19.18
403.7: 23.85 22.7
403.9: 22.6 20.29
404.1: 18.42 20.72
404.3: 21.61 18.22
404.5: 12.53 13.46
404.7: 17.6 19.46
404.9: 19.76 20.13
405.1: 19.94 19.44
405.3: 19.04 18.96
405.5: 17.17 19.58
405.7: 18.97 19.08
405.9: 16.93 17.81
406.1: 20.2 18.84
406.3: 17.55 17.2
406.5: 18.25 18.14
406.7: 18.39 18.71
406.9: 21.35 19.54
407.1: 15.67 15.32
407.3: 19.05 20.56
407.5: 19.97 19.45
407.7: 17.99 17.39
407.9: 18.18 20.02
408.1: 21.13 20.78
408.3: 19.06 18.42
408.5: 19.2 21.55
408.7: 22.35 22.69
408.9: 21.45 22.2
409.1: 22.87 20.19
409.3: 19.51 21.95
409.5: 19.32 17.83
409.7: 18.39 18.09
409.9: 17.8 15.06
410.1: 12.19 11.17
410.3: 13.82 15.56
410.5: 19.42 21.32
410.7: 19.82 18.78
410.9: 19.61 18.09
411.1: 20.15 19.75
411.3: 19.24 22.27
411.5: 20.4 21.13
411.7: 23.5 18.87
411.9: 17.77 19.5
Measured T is 1.57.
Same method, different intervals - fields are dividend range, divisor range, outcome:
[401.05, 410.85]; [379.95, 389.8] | 1.55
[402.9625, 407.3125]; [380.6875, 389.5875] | 1.54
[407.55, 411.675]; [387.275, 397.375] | 1.69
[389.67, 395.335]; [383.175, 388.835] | 0.95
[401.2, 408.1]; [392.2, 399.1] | 1.62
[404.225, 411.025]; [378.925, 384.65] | 1.64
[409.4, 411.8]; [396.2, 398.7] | 1.61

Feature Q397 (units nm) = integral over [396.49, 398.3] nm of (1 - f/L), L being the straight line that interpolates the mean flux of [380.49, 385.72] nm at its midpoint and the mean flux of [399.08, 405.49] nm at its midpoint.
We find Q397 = 0.65 nm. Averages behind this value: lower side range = 13.2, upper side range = 19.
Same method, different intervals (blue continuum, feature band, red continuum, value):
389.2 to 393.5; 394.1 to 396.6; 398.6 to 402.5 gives 0.31 nm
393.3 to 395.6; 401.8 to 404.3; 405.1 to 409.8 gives -0.43 nm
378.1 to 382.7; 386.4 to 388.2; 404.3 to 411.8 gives 0.16 nm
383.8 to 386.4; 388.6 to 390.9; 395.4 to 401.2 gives 0.15 nm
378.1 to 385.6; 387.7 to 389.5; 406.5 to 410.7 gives 0.22 nm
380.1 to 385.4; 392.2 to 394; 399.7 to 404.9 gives 0.91 nm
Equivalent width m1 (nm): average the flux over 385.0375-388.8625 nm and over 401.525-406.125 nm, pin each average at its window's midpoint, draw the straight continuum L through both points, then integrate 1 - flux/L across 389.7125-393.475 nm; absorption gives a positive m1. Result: 0.65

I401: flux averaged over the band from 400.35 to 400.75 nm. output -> 18.3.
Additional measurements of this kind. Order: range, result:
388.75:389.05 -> 10.5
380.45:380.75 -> 16.6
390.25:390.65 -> 14.2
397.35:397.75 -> 14.4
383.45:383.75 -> 10.6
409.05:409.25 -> 21.5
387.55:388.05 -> 13.5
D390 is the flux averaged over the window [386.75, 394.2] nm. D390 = 12.8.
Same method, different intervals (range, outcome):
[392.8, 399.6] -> 12.7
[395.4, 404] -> 16.7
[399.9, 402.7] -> 19.1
